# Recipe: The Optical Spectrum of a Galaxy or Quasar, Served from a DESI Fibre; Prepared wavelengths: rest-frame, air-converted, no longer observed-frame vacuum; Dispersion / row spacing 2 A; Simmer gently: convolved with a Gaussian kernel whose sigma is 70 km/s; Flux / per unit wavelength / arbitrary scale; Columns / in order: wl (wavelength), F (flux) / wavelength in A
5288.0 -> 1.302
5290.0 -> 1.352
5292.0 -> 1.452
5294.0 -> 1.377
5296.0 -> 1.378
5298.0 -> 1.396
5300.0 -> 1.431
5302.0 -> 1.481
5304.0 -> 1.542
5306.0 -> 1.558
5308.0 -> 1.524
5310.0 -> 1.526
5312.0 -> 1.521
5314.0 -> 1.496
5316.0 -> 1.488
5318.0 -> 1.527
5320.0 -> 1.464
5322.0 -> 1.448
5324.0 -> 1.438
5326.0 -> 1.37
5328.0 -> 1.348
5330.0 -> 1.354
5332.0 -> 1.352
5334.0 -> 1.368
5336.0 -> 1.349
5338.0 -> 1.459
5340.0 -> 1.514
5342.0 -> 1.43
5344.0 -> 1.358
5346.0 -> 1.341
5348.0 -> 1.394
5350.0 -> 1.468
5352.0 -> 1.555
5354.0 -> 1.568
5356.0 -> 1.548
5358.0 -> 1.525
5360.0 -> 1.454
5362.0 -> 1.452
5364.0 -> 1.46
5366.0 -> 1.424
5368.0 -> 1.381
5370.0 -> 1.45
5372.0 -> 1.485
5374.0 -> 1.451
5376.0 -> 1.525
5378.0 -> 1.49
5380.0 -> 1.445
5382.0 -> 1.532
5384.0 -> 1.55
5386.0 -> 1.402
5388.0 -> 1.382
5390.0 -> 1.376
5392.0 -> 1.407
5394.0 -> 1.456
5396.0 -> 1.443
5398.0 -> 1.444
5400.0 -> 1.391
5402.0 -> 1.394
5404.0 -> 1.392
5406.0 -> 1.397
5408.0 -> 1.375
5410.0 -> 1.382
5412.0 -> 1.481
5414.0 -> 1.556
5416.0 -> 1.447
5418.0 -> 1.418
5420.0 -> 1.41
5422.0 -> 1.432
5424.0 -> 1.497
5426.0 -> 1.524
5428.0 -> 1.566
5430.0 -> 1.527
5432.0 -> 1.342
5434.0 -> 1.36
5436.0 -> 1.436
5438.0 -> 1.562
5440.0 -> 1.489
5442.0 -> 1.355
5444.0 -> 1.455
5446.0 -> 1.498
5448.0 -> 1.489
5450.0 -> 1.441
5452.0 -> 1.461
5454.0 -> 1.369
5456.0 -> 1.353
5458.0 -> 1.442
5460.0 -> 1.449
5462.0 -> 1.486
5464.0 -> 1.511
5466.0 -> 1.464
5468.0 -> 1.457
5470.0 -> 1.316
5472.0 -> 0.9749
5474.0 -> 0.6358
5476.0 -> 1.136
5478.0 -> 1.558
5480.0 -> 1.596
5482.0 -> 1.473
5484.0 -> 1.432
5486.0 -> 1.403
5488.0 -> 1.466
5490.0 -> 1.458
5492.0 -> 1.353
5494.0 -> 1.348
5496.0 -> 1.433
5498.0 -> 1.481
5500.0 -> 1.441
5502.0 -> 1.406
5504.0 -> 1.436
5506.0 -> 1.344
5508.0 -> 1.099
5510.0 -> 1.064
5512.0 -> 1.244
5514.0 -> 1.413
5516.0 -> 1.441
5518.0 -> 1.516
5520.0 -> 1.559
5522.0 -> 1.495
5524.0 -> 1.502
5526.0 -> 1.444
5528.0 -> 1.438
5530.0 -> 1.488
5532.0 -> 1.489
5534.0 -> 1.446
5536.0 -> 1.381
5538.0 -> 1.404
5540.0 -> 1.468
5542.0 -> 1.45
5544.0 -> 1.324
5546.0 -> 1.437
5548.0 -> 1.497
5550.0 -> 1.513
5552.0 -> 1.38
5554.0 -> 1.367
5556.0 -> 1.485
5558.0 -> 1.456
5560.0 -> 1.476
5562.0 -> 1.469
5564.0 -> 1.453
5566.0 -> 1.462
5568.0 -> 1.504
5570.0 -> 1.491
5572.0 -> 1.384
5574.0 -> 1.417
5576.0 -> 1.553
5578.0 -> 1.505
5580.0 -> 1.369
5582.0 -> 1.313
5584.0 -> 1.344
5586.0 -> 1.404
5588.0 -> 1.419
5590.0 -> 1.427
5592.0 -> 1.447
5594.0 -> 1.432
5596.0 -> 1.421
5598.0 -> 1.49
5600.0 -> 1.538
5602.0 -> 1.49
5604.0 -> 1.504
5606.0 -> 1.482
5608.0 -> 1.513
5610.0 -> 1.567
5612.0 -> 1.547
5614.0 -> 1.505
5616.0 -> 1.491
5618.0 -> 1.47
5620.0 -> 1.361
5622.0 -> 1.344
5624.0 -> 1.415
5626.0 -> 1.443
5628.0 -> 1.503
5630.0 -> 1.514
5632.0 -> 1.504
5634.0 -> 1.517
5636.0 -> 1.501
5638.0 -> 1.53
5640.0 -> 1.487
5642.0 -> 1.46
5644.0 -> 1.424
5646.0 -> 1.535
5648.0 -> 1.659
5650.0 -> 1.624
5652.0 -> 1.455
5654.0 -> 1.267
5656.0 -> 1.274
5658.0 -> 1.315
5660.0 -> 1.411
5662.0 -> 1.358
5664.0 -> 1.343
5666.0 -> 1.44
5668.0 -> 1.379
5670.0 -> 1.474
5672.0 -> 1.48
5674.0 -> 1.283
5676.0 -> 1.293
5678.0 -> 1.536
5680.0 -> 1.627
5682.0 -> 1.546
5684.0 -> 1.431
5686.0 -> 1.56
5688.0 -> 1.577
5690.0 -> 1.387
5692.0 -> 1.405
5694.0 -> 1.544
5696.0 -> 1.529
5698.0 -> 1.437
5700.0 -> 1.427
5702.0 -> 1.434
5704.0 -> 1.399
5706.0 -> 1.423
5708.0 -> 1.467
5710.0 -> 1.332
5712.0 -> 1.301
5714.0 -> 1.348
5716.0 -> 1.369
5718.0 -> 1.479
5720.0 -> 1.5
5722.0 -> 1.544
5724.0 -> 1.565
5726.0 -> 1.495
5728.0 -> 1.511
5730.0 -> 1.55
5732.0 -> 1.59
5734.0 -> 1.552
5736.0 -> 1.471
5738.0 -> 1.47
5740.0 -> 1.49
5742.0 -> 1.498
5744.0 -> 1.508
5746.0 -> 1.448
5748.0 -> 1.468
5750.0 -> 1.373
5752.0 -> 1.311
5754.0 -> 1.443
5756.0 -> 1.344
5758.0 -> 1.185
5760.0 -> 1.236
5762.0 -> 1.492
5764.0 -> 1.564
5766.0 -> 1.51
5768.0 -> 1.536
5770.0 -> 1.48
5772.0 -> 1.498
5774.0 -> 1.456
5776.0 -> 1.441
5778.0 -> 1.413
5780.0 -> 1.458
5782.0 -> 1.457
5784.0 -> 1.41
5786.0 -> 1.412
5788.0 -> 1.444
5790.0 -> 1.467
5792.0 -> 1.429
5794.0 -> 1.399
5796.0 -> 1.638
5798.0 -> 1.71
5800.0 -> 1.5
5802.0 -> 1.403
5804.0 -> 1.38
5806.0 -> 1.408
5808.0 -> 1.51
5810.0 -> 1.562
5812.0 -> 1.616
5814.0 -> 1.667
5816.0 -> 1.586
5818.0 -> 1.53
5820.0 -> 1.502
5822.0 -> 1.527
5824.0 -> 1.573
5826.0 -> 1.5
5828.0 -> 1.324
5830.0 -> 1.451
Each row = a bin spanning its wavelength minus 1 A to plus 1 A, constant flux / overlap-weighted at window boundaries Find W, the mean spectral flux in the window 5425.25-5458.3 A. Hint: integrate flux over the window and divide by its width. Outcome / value 1.45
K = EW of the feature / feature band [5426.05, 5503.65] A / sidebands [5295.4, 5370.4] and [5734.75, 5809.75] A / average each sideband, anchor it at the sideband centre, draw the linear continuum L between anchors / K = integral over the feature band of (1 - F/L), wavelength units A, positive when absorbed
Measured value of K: 2.4 A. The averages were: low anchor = 1.45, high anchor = 1.45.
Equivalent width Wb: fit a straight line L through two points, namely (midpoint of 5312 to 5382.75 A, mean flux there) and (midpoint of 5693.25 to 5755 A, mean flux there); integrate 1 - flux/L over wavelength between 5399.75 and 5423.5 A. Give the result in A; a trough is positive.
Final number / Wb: 0.4 A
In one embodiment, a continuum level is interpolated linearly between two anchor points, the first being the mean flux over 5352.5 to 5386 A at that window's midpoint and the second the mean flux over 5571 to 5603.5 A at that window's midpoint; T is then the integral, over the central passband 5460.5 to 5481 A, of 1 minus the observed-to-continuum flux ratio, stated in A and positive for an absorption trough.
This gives 2.02 A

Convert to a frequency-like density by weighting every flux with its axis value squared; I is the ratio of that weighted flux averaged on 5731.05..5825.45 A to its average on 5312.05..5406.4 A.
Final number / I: 1.19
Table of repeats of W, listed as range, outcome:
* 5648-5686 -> 1.43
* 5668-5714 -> 1.45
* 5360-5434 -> 1.45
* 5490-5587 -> 1.42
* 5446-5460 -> 1.43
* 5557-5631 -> 1.46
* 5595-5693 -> 1.46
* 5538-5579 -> 1.45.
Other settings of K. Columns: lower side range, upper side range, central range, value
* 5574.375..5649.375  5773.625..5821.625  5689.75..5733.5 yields 0.7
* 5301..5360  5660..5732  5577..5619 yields -0.2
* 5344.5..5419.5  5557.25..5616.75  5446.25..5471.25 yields 0.3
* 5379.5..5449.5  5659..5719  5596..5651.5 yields -2.3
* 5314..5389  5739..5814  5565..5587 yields 0.3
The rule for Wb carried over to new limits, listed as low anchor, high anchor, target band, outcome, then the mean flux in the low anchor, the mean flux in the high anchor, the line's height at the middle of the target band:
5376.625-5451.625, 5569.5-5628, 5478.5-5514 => 1.59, 1.45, 1.45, 1.45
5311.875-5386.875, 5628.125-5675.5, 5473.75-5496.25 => 1.07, 1.45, 1.44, 1.45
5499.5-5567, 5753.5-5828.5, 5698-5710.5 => 0.32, 1.42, 1.48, 1.46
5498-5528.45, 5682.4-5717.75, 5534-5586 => -1.22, 1.39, 1.44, 1.4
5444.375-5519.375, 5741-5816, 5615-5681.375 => -0.99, 1.38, 1.46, 1.43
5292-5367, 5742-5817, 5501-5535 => 1.29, 1.45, 1.46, 1.46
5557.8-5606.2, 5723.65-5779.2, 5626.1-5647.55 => -0.69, 1.45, 1.46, 1.45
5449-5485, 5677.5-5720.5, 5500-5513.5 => 0.94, 1.36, 1.46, 1.38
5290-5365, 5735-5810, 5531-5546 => 0.28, 1.45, 1.45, 1.45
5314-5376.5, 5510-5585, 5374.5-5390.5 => -0.25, 1.44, 1.44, 1.44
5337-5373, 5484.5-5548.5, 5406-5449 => -0.55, 1.46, 1.41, 1.44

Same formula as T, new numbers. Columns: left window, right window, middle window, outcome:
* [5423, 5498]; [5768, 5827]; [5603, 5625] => -0.4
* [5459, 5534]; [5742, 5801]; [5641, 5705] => -0.9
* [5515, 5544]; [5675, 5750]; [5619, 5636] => 0.2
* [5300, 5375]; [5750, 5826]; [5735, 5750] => 0.0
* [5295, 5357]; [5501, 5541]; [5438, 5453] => -0.4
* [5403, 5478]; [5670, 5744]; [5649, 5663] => 0.7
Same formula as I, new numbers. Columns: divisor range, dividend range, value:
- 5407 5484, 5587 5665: 1.10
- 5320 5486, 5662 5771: 1.14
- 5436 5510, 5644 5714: 1.12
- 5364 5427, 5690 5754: 1.14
